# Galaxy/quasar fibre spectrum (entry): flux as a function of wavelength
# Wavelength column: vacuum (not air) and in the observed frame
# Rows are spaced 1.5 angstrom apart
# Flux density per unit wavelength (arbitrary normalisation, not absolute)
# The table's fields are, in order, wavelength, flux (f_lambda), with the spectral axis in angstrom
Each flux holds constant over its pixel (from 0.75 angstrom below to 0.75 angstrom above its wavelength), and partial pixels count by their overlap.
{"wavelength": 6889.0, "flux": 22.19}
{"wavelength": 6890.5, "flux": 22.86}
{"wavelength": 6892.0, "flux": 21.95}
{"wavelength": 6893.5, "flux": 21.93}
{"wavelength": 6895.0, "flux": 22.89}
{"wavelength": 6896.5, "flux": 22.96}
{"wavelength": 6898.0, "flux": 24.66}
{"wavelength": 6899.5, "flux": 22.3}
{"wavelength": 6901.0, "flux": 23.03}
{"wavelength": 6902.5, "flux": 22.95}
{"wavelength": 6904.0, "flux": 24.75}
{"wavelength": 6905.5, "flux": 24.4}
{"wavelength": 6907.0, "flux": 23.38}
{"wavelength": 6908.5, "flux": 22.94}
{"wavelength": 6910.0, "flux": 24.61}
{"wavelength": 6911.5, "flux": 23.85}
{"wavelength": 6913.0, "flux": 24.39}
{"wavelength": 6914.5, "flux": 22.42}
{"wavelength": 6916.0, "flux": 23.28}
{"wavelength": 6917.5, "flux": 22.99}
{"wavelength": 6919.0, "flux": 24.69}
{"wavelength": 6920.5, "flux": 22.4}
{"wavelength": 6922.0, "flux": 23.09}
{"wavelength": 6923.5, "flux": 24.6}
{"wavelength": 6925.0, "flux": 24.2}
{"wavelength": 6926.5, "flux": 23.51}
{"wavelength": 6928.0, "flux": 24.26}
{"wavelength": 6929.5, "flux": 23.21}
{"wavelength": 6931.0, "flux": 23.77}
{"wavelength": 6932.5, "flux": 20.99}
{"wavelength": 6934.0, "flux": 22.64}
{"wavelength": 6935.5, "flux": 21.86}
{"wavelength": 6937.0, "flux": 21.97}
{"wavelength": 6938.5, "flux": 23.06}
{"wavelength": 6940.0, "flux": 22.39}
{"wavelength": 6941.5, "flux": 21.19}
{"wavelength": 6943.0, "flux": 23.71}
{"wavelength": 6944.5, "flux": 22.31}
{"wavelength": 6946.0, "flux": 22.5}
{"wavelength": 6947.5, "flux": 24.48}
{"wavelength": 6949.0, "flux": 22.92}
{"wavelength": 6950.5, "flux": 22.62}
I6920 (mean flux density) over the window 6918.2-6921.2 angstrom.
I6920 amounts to 23.6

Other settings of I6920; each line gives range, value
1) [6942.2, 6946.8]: 22.8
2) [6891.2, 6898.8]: 22.9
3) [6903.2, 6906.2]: 24.6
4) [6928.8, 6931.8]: 23.5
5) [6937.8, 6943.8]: 22.6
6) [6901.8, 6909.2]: 23.7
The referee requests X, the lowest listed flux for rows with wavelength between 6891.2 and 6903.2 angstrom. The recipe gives 21.93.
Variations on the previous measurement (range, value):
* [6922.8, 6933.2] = 20.99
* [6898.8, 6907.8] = 22.3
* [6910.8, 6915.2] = 22.42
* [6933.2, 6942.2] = 21.19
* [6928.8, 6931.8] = 23.21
